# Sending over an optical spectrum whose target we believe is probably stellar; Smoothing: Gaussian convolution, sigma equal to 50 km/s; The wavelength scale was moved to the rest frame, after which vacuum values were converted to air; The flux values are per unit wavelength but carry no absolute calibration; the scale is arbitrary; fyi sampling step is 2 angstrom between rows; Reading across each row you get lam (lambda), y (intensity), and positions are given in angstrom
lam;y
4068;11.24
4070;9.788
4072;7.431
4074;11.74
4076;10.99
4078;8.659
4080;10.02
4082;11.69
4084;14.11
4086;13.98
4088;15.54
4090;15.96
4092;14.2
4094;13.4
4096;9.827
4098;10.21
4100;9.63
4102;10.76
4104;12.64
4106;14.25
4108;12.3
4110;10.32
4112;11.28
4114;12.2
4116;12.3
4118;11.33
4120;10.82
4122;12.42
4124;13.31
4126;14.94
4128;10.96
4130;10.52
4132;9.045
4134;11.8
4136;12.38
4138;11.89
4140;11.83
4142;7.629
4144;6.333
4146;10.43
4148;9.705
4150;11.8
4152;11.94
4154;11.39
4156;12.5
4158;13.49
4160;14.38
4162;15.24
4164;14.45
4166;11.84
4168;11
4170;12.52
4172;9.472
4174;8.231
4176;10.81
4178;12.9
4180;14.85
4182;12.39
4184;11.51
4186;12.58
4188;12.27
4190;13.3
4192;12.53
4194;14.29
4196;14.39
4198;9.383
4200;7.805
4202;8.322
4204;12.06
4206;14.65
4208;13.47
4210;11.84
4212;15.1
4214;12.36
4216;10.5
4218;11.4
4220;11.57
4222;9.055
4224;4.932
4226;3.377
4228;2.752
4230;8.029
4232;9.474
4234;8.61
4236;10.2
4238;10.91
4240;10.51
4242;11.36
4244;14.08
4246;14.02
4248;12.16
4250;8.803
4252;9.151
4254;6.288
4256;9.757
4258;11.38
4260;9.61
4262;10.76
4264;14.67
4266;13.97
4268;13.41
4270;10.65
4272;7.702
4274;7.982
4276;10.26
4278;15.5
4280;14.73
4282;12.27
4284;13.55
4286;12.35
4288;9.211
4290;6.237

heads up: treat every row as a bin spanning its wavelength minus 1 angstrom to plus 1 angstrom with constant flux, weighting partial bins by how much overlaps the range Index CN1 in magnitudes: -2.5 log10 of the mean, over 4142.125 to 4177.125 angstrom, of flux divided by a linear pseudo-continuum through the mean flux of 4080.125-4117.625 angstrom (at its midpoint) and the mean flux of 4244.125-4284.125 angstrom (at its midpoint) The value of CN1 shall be 0.06 mag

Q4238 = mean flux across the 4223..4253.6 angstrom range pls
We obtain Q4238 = 9.17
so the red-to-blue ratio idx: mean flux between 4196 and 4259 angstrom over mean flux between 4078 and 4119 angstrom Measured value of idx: 0.83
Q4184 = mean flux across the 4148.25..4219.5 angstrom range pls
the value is 12.2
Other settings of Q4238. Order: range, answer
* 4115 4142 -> 11.7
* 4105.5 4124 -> 11.9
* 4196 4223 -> 11.5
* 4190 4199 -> 12.7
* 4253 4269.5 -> 11.2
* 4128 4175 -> 11.3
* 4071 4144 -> 11.7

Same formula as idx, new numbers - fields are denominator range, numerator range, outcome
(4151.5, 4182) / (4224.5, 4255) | 0.75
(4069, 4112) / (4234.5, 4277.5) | 0.92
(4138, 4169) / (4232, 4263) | 0.90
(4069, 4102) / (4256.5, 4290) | 0.99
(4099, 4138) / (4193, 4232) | 0.87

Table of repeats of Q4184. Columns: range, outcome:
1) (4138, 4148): 9.4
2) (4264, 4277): 11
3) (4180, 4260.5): 10.7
